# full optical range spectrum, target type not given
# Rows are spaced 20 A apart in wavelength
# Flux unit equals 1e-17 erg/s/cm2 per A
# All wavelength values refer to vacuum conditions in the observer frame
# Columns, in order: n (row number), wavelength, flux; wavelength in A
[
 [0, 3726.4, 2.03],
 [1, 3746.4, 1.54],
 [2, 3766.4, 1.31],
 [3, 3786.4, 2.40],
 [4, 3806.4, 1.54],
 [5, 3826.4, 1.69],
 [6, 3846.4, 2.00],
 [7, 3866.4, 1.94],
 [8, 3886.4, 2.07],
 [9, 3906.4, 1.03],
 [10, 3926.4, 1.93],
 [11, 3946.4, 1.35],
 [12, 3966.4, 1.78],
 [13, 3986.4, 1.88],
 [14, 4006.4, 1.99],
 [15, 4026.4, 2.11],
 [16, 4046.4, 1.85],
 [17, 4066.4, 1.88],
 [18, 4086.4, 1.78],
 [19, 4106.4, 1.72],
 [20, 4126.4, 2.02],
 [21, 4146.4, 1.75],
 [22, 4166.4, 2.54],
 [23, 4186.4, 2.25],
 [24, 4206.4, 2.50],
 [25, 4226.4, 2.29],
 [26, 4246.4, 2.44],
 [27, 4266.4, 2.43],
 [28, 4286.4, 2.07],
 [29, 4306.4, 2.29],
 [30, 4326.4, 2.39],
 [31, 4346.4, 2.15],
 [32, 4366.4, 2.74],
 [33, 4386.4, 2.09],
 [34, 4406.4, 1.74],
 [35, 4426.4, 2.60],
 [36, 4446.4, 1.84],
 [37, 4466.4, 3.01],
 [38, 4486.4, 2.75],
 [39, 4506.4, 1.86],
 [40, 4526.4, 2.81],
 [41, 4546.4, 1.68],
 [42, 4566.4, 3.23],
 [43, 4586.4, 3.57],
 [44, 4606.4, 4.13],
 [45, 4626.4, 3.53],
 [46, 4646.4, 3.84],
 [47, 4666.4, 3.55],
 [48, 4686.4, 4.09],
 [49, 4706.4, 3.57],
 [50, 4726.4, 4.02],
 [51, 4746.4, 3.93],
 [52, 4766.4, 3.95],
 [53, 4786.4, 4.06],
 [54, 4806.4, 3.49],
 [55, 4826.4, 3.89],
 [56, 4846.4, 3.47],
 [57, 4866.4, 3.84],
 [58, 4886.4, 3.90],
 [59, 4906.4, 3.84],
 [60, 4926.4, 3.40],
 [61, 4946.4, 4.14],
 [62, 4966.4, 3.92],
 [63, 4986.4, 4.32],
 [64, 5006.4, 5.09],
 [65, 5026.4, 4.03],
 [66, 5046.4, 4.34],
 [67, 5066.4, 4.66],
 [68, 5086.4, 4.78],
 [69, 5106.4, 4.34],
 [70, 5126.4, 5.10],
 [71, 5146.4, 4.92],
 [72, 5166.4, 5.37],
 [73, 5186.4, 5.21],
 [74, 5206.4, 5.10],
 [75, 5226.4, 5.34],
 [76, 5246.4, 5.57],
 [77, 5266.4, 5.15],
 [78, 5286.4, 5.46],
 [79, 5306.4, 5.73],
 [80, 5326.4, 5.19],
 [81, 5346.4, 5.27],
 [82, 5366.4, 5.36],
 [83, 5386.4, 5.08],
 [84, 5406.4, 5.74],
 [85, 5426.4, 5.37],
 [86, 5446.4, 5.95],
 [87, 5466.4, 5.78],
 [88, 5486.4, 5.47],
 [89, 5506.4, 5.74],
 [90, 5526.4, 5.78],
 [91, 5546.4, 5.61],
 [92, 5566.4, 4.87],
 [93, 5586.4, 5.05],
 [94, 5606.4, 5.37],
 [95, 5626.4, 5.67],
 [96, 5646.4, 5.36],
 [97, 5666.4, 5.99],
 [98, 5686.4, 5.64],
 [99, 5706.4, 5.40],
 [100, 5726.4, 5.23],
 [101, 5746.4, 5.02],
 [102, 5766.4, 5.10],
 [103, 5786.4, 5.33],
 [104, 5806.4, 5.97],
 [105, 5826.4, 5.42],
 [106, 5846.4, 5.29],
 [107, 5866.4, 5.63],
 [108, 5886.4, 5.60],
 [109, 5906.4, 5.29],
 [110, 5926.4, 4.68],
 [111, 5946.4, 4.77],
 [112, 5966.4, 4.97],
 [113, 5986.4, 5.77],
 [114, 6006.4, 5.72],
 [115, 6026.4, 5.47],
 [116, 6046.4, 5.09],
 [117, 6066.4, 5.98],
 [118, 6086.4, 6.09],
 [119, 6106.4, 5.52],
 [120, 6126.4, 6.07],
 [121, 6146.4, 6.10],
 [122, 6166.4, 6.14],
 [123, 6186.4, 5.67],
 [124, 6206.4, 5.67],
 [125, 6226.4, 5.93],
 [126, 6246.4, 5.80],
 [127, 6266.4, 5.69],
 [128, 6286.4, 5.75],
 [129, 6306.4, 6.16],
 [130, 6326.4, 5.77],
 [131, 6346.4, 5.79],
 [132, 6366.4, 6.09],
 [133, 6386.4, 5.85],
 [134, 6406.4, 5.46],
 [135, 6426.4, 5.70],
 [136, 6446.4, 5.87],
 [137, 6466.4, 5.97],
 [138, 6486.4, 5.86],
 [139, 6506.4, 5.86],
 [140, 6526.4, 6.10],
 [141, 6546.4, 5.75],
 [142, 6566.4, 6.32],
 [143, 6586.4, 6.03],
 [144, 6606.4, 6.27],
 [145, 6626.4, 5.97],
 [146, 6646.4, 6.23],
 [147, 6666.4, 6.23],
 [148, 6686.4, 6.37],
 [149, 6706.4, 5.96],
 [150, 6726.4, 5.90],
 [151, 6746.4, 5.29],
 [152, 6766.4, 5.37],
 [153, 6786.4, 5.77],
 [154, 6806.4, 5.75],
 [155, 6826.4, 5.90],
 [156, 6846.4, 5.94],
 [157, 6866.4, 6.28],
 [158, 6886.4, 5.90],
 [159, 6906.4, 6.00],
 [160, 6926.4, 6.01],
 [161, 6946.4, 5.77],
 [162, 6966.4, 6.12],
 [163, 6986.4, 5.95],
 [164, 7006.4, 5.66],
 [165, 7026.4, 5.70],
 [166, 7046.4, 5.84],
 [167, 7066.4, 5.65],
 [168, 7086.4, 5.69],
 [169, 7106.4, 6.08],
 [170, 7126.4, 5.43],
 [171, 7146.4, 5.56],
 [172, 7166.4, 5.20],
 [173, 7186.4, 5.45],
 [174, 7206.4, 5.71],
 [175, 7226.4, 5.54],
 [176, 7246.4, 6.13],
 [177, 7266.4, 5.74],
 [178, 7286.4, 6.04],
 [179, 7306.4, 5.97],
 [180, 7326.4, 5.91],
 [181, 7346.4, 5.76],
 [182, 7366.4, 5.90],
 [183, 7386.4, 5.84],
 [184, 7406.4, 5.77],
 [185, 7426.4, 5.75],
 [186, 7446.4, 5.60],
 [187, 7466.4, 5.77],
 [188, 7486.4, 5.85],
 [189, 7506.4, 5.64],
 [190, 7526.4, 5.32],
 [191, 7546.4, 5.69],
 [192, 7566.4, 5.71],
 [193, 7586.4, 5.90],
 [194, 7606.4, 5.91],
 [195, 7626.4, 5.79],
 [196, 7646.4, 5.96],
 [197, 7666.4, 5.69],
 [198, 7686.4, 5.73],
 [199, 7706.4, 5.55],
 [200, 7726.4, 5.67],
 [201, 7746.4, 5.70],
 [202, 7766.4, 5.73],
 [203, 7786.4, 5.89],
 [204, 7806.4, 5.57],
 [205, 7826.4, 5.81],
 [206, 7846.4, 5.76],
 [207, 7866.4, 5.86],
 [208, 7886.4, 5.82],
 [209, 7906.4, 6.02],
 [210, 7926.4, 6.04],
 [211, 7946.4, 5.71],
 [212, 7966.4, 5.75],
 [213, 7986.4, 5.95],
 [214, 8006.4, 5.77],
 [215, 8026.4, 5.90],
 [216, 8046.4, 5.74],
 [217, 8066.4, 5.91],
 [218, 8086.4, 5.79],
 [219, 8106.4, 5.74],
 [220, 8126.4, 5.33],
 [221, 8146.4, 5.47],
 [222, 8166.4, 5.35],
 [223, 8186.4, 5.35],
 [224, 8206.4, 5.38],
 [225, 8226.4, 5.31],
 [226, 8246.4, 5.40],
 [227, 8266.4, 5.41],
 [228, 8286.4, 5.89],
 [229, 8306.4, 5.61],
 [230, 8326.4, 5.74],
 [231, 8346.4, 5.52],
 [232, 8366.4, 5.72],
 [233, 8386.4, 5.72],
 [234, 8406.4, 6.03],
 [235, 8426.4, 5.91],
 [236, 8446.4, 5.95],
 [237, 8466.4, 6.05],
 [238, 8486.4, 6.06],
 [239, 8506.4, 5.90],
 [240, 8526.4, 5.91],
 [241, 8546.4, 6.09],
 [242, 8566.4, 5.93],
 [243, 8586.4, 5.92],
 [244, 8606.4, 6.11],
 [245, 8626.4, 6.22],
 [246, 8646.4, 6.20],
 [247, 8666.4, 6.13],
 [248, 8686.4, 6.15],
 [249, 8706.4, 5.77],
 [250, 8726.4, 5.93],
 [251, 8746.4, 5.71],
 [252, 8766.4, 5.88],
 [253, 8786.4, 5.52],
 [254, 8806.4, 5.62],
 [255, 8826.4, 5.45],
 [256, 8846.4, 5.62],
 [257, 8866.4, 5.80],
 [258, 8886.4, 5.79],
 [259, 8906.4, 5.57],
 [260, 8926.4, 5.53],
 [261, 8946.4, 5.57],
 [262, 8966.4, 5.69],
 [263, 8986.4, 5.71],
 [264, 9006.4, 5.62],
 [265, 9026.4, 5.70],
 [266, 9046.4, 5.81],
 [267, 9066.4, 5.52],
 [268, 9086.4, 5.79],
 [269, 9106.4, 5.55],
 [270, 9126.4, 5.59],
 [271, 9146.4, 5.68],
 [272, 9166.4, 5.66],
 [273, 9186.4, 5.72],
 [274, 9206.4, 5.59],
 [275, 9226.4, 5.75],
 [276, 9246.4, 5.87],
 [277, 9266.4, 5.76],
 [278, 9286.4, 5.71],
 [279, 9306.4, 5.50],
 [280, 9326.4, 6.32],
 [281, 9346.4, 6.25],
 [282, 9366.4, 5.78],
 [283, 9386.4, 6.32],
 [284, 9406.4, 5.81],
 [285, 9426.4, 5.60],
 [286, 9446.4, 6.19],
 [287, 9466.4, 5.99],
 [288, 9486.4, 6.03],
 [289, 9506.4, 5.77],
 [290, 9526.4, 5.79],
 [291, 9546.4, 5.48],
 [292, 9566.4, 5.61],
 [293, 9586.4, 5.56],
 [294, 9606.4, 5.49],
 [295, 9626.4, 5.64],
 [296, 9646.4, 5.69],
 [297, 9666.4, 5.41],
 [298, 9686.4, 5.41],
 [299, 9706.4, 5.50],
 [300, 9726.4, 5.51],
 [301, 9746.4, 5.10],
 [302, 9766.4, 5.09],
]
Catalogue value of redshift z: 0.146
